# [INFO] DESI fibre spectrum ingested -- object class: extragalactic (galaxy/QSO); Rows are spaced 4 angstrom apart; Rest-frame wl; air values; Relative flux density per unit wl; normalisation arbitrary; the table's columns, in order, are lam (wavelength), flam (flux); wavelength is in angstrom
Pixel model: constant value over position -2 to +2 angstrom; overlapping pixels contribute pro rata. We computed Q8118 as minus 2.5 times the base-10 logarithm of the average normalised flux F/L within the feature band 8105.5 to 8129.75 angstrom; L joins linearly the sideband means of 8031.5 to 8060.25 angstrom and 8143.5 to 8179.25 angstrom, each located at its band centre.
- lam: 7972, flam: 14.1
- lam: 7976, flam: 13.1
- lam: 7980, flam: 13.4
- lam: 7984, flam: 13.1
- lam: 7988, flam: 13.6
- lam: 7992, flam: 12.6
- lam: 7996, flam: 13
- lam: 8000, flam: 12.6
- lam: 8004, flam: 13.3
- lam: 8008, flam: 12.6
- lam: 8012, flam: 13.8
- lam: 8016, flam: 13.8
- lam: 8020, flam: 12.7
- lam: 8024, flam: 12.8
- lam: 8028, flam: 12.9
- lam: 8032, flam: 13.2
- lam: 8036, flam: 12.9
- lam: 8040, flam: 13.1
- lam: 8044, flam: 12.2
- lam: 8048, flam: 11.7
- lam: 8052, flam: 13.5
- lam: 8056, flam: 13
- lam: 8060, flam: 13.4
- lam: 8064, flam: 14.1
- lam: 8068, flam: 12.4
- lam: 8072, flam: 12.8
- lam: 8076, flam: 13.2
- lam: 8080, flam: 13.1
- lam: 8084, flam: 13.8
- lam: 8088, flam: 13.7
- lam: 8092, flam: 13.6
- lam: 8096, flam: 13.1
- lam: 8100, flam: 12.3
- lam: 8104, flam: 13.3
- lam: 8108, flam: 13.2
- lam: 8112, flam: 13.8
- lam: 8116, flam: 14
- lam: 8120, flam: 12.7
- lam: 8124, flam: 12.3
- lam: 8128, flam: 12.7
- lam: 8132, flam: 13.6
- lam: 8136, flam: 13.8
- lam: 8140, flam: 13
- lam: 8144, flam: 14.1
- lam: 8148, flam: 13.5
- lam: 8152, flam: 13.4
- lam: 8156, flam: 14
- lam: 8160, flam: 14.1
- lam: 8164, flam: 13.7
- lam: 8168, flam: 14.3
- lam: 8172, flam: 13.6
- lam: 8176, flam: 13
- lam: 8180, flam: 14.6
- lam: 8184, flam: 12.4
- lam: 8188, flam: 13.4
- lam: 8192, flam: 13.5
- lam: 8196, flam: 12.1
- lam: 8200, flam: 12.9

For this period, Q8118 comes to 0.02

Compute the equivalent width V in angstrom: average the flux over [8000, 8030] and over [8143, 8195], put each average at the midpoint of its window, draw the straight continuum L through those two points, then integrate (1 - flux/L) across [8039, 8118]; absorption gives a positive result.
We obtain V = 0.87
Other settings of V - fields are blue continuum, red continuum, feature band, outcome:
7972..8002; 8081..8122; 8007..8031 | 0.1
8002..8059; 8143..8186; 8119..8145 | 0.7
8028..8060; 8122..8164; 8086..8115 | -0.2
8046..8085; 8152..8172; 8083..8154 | 1.1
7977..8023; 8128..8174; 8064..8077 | 0.4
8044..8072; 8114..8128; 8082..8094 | -0.7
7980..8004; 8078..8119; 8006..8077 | 1.0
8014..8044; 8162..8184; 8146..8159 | -0.1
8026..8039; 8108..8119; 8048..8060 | 0.2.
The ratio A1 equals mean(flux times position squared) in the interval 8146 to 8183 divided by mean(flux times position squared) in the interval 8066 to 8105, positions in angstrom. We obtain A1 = 1.07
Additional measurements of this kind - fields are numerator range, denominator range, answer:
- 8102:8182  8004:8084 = 1.06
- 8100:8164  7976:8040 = 1.06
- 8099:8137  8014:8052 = 1.05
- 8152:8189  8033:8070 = 1.09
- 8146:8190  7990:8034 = 1.09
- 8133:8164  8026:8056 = 1.10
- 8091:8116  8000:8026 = 1.03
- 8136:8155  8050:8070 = 1.04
